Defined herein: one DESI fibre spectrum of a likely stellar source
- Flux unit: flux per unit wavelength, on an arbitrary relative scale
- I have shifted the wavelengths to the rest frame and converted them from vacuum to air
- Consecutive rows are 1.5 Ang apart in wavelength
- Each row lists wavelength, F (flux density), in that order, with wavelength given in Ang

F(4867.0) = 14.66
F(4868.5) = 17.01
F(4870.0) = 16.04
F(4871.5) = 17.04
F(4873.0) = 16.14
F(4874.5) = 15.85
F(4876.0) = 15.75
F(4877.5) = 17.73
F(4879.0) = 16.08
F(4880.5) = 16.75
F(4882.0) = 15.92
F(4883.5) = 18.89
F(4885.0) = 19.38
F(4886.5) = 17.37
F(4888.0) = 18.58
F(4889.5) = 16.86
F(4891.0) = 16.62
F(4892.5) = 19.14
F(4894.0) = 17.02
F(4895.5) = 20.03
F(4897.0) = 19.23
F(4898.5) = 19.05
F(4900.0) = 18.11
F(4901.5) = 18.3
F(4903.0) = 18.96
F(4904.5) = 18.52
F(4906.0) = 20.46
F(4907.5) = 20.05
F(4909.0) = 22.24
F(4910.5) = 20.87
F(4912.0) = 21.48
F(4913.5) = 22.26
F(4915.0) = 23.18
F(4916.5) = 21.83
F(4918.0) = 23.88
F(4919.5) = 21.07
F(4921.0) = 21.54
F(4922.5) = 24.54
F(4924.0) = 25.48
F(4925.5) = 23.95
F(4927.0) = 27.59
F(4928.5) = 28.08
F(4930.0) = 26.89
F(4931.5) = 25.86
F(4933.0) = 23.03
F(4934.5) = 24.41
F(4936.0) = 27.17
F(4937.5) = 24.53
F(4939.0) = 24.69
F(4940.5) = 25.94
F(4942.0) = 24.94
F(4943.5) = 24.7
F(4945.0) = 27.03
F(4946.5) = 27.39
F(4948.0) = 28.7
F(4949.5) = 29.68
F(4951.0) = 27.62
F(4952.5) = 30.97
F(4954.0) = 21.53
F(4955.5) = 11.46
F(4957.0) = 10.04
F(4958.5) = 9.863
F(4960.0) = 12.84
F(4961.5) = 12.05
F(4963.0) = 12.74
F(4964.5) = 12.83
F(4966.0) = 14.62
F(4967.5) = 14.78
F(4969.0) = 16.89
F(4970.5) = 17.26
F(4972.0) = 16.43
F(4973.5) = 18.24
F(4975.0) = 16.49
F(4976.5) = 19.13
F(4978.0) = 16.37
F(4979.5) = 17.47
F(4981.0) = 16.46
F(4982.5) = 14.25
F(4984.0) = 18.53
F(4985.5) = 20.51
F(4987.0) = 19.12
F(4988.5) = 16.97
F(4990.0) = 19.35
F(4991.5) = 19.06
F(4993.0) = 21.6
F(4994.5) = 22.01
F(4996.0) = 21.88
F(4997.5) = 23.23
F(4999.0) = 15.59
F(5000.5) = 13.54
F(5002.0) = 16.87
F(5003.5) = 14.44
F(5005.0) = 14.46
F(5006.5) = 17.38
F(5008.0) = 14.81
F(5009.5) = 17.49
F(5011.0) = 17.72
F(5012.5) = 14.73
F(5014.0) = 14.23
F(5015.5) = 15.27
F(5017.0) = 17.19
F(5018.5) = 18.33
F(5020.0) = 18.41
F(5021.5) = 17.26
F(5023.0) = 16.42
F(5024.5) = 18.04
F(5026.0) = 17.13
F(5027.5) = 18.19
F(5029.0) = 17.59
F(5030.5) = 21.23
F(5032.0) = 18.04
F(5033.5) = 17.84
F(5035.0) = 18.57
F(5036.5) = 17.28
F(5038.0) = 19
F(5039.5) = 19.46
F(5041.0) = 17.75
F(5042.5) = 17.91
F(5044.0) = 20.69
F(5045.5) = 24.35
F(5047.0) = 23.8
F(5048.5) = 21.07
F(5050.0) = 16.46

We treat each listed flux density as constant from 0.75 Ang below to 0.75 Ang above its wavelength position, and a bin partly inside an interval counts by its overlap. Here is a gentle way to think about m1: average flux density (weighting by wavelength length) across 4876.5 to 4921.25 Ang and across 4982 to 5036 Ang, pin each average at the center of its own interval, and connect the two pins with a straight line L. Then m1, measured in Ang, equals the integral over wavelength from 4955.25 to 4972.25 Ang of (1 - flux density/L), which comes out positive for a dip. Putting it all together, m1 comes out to 4.5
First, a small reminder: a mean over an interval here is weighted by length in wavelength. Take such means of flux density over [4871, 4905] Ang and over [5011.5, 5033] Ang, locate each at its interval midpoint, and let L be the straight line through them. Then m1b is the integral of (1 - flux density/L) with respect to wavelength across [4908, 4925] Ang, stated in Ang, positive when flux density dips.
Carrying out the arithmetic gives -4.8 Ang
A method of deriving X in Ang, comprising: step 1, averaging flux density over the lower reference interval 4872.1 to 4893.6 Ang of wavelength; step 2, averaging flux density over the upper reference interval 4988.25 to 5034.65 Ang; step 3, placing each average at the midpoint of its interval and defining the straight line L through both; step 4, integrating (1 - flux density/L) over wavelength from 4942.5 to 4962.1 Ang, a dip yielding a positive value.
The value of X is -4.2 Ang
